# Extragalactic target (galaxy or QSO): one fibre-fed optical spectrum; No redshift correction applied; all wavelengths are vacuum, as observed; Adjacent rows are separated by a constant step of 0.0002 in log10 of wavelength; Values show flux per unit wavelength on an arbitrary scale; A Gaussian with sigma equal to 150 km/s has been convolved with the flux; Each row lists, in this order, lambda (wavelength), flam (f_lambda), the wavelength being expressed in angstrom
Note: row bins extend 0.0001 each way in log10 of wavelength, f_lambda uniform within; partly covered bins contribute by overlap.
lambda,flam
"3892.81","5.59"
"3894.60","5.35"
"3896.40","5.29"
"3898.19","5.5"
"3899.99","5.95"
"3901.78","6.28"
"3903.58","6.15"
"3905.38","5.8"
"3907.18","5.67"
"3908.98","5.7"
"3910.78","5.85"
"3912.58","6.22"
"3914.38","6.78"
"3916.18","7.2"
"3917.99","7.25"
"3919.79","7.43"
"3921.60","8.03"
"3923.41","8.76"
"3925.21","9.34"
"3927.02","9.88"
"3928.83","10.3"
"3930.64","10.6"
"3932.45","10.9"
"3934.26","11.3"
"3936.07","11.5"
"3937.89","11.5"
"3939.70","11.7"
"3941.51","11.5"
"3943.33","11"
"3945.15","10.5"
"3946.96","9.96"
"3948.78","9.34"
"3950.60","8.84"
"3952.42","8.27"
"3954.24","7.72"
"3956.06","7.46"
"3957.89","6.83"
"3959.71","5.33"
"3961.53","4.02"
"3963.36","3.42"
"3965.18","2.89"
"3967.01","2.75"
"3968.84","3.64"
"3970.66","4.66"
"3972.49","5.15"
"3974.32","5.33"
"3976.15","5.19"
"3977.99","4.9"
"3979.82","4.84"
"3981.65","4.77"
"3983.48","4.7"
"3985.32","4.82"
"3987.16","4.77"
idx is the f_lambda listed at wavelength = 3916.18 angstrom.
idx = 7.2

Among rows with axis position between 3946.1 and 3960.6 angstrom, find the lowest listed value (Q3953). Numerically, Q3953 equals 5.33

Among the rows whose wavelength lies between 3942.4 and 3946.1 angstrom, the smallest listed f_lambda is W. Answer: 10.5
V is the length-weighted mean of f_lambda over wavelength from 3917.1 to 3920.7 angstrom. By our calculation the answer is 7.34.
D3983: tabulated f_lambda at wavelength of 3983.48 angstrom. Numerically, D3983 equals 4.7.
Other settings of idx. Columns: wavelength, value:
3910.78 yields 5.85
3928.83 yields 10.3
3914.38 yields 6.78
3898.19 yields 5.5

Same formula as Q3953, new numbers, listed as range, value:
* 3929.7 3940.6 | 10.6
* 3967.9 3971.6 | 3.64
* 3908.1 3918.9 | 5.7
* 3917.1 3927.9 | 7.25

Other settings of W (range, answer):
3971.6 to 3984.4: 4.7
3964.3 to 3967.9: 2.75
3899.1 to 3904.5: 5.95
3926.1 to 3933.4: 9.88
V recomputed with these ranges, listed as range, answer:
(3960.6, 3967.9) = 3.28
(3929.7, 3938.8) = 11.2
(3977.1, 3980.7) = 4.87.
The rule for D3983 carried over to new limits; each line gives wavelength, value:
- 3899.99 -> 5.95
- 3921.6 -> 8.03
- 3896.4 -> 5.29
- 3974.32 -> 5.33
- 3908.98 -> 5.7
